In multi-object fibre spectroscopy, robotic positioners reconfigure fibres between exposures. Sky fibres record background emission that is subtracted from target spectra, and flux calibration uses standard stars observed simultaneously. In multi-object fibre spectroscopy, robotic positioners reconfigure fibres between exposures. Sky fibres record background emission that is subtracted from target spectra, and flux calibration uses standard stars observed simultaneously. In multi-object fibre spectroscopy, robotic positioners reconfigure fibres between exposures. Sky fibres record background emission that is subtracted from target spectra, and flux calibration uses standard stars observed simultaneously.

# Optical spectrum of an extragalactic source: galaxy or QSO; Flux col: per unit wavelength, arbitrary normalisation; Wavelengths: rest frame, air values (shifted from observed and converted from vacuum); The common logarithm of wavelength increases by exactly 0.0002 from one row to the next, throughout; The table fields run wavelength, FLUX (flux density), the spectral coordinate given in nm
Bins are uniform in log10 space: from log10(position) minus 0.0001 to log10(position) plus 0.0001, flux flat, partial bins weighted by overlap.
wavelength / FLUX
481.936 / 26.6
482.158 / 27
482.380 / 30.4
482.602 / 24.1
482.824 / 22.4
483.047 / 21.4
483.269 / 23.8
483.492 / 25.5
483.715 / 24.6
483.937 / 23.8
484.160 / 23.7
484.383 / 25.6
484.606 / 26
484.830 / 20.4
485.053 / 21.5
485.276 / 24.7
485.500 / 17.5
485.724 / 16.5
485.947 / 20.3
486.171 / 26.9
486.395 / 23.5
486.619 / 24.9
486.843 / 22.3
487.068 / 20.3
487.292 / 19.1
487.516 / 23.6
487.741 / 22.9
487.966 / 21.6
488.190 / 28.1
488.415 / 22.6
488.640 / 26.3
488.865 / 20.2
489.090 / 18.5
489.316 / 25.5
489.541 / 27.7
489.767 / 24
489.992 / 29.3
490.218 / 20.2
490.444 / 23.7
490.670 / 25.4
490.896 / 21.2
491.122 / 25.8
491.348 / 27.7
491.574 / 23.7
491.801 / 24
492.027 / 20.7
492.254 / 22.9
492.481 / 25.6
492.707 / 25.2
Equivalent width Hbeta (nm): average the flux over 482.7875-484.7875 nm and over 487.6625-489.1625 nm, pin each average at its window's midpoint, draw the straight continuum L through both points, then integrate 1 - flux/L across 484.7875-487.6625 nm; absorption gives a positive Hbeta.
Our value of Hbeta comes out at 0.218 nm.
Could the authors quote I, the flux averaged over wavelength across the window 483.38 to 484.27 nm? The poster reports 24.4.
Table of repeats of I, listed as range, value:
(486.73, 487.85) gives 21.6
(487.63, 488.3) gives 24.2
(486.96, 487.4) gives 19.7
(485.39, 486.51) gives 21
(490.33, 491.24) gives 24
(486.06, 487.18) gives 23.6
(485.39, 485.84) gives 17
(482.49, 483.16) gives 22.7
